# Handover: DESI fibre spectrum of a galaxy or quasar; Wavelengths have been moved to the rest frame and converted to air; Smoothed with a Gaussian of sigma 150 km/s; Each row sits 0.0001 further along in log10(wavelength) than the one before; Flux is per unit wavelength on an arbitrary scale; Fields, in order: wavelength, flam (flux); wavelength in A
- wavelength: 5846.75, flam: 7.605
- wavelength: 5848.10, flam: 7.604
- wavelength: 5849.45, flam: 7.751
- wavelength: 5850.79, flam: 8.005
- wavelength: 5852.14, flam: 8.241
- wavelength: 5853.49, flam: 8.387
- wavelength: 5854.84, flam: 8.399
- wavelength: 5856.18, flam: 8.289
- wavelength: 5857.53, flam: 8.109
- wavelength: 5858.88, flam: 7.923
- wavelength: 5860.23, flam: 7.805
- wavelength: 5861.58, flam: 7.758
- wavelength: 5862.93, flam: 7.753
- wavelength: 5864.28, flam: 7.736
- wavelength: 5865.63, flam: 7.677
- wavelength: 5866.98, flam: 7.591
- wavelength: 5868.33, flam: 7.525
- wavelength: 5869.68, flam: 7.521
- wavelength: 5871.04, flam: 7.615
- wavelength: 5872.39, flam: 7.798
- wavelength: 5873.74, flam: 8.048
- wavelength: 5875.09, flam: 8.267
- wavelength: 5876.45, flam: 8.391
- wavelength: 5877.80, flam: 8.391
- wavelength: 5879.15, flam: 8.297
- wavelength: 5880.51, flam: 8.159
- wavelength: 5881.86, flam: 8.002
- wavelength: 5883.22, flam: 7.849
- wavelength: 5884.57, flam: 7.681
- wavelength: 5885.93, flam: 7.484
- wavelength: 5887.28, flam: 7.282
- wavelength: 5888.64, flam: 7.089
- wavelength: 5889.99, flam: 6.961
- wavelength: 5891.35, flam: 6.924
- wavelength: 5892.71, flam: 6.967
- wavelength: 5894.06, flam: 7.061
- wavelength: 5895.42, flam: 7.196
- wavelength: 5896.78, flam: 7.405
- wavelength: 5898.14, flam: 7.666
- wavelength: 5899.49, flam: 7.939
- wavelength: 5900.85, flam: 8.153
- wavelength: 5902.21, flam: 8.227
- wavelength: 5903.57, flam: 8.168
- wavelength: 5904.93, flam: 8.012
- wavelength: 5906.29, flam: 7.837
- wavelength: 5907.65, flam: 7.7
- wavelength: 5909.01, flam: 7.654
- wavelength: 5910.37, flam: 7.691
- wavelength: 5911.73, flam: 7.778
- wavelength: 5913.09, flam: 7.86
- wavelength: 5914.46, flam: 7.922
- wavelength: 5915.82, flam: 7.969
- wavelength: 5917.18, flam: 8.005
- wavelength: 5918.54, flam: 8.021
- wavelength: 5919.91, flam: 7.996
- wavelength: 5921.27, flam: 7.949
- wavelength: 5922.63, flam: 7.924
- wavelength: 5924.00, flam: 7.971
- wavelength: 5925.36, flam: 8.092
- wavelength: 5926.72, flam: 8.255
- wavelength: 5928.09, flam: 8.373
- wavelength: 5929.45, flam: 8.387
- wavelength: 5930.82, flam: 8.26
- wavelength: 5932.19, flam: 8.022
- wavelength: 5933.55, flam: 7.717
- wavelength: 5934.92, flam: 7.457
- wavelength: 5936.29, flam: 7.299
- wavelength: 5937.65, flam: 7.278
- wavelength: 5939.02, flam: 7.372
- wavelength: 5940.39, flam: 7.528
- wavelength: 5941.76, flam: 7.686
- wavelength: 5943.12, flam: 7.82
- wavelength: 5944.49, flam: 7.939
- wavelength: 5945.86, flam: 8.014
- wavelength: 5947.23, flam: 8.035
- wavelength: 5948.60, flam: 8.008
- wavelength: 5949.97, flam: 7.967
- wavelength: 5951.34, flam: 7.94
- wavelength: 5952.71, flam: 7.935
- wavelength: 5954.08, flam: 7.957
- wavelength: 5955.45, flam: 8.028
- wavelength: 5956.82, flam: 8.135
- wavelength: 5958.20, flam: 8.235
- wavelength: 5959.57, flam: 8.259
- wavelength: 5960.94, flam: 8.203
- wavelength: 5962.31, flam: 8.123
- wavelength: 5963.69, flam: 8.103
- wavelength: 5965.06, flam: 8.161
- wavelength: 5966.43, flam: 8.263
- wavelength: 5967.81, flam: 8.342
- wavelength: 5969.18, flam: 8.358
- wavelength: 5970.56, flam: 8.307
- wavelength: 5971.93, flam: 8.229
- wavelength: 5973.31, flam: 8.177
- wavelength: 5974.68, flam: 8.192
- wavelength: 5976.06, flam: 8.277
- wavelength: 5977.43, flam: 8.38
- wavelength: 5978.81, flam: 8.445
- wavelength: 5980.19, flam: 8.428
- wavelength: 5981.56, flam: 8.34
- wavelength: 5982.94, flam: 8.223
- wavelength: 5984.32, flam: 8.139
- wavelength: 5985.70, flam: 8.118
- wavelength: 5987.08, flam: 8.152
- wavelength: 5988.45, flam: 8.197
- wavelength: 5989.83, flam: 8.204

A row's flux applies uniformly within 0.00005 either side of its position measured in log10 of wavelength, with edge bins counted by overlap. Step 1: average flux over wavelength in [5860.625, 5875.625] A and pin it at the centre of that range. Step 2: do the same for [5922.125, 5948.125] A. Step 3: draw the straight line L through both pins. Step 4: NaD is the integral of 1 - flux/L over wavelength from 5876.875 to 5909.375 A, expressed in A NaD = 0.5 A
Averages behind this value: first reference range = 7.75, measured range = 7.68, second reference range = 7.86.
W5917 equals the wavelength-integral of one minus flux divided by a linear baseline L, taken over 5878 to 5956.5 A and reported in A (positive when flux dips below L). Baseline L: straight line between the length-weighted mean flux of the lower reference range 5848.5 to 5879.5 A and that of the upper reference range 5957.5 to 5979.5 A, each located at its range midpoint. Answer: 3.02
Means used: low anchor 7.96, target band 7.8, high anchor 8.25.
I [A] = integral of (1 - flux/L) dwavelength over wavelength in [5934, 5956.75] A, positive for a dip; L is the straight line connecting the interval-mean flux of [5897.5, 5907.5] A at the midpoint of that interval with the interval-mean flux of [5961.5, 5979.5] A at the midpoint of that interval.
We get 1.1 A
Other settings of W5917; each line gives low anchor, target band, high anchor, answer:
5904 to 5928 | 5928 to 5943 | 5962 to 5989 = 0.6 A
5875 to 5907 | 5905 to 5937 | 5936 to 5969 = -0.4 A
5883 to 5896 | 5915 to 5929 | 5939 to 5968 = -0.8 A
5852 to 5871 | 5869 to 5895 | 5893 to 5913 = 0.5 A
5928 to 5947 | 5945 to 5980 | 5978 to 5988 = -0.5 A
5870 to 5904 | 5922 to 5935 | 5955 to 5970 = -0.1 A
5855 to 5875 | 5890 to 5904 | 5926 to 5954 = 0.6 A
